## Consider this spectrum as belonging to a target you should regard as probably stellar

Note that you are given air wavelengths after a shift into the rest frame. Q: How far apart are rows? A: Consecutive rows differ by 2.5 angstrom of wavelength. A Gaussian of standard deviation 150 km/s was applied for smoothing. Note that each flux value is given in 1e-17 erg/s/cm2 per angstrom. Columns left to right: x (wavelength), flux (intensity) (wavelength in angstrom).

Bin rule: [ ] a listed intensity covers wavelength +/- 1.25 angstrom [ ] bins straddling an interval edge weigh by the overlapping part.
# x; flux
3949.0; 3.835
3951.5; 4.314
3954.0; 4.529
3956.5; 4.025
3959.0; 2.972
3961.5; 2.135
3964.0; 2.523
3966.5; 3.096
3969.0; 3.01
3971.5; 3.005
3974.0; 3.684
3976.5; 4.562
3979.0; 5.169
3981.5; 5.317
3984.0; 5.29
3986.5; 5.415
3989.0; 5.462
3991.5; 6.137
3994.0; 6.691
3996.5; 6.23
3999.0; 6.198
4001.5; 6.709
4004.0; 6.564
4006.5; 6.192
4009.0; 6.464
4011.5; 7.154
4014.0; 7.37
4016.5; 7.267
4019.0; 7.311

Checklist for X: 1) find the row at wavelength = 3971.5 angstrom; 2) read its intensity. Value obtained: 3.005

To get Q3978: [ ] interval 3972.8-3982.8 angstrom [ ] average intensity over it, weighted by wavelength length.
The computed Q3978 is 4.69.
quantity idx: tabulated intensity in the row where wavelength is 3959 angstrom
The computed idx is 2.972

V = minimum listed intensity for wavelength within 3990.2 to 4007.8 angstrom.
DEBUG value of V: 6.137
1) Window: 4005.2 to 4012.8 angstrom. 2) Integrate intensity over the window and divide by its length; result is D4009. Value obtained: 6.61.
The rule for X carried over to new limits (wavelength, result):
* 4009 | 6.464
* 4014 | 7.37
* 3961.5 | 2.135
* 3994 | 6.691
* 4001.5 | 6.709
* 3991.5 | 6.137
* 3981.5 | 5.317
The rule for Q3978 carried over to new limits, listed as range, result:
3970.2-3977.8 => 3.75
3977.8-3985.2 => 5.26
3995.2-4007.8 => 6.38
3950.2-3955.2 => 4.41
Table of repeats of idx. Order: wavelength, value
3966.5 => 3.096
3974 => 3.684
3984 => 5.29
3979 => 5.169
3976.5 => 4.562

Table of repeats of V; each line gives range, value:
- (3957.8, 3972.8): 2.135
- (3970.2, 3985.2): 3.005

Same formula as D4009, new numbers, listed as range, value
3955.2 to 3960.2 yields 3.51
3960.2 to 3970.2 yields 2.69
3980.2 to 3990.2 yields 5.37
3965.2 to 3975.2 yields 3.19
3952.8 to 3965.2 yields 3.23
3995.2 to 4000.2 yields 6.22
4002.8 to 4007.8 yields 6.38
